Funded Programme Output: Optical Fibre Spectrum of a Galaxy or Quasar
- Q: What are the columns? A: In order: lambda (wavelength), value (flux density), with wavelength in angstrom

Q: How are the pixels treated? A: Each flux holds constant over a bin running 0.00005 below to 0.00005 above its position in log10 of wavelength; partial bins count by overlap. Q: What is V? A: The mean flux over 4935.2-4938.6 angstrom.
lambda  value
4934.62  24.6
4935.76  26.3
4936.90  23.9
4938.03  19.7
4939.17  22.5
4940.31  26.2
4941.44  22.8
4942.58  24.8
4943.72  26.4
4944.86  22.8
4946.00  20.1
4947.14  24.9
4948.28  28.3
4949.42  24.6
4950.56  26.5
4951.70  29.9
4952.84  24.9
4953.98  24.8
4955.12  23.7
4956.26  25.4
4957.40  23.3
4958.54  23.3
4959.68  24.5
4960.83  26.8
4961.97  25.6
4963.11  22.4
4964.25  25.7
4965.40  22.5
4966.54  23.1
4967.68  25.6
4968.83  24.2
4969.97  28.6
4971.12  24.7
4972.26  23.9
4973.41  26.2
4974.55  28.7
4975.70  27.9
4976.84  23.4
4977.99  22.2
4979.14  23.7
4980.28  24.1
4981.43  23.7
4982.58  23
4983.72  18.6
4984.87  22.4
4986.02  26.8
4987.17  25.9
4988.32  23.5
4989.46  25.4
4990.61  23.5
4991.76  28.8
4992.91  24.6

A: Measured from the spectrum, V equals 23.3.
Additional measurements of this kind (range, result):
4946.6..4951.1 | 26.1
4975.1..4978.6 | 24.5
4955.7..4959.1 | 24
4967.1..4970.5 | 26.1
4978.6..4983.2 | 23.6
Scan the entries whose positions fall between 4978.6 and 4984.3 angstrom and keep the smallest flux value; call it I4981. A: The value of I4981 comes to 18.6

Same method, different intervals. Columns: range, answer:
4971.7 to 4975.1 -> 23.9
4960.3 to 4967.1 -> 22.4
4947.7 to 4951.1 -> 24.6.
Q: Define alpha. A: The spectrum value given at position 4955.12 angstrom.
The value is 23.7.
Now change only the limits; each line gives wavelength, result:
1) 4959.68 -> 24.5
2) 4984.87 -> 22.4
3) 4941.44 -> 22.8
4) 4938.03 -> 19.7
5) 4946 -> 20.1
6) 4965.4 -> 22.5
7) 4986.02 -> 26.8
